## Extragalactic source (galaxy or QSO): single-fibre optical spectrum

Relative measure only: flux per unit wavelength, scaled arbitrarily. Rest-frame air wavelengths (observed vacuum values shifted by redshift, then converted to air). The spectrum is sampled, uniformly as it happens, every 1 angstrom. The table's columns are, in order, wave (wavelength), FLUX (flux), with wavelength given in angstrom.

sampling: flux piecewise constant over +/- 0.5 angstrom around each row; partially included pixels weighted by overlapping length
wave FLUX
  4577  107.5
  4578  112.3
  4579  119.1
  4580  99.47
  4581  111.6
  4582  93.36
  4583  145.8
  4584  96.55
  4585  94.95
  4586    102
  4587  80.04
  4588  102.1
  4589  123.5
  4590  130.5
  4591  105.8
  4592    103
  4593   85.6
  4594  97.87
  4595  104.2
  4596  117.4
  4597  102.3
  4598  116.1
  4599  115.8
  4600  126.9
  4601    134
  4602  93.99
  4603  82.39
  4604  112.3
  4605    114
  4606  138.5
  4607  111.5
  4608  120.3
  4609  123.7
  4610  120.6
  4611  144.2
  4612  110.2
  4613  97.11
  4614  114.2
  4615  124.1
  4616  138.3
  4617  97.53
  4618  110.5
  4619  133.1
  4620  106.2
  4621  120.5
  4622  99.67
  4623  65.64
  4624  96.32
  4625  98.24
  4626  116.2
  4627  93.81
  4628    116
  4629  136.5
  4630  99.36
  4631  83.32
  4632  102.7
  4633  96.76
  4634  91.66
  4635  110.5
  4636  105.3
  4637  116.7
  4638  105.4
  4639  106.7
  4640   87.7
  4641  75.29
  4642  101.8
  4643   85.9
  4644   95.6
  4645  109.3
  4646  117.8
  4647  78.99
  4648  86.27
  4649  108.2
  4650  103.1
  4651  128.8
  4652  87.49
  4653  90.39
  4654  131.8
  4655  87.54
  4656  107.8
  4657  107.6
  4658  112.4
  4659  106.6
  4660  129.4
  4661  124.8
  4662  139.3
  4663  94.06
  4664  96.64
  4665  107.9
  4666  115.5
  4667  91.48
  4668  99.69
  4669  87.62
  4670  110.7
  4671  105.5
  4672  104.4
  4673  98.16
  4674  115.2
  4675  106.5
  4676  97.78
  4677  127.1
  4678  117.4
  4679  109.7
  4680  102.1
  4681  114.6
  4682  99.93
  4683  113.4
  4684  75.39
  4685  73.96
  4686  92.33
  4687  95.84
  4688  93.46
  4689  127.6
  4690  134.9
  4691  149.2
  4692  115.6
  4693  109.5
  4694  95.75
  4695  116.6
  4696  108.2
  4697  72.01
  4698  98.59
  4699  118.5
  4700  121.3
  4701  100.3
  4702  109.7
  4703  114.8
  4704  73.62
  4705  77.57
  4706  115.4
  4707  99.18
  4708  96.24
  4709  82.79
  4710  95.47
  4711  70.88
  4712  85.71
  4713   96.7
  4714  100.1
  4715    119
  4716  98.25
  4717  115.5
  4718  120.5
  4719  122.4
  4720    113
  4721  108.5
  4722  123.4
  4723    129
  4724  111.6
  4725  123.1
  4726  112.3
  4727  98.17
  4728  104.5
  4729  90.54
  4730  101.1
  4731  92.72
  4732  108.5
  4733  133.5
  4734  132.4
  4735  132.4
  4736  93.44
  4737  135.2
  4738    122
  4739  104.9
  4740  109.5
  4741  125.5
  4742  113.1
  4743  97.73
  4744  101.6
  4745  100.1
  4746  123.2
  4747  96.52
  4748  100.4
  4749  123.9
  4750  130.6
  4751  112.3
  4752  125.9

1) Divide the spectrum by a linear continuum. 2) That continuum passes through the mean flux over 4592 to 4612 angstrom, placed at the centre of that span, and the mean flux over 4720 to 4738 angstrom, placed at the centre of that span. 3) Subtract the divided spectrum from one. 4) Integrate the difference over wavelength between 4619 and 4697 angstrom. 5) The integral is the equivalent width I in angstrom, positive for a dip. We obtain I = 6.0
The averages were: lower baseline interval 113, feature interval 105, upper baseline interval 114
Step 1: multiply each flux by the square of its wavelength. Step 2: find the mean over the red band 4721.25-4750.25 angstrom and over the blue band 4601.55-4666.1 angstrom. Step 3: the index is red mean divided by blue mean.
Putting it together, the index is 1.1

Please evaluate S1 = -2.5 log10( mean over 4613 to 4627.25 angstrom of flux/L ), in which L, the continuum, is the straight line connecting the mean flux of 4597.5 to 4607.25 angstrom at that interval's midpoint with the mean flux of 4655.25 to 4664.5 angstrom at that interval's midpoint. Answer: 0.058 mag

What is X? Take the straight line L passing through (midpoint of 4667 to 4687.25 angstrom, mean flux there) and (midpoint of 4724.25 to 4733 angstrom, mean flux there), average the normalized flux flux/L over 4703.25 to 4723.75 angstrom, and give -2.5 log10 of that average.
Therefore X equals 0.02 mag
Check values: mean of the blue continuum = 102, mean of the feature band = 102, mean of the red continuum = 106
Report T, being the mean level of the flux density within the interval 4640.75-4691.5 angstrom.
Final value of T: 106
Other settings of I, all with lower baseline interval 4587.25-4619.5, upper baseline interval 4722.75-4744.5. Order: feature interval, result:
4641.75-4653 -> 1.3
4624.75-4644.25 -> 2.1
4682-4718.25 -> 3.4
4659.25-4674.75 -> 0.7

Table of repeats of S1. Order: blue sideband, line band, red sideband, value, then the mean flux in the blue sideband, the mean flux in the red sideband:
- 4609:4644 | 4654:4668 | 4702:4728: -0.04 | 106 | 104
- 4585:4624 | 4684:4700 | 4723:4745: 0.05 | 111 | 112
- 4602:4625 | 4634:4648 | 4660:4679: 0.12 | 112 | 108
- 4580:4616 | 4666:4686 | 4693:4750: 0.06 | 112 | 107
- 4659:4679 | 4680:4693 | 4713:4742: 0.03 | 109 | 113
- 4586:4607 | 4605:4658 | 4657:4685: 0.01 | 109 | 107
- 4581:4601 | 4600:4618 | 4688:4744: -0.08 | 108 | 108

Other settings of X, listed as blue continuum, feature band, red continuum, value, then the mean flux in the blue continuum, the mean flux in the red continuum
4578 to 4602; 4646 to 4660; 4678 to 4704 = 0.029 mag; 109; 106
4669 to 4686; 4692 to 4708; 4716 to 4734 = 0.056 mag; 104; 112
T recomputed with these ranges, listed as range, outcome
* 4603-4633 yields 111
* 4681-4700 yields 106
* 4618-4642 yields 103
